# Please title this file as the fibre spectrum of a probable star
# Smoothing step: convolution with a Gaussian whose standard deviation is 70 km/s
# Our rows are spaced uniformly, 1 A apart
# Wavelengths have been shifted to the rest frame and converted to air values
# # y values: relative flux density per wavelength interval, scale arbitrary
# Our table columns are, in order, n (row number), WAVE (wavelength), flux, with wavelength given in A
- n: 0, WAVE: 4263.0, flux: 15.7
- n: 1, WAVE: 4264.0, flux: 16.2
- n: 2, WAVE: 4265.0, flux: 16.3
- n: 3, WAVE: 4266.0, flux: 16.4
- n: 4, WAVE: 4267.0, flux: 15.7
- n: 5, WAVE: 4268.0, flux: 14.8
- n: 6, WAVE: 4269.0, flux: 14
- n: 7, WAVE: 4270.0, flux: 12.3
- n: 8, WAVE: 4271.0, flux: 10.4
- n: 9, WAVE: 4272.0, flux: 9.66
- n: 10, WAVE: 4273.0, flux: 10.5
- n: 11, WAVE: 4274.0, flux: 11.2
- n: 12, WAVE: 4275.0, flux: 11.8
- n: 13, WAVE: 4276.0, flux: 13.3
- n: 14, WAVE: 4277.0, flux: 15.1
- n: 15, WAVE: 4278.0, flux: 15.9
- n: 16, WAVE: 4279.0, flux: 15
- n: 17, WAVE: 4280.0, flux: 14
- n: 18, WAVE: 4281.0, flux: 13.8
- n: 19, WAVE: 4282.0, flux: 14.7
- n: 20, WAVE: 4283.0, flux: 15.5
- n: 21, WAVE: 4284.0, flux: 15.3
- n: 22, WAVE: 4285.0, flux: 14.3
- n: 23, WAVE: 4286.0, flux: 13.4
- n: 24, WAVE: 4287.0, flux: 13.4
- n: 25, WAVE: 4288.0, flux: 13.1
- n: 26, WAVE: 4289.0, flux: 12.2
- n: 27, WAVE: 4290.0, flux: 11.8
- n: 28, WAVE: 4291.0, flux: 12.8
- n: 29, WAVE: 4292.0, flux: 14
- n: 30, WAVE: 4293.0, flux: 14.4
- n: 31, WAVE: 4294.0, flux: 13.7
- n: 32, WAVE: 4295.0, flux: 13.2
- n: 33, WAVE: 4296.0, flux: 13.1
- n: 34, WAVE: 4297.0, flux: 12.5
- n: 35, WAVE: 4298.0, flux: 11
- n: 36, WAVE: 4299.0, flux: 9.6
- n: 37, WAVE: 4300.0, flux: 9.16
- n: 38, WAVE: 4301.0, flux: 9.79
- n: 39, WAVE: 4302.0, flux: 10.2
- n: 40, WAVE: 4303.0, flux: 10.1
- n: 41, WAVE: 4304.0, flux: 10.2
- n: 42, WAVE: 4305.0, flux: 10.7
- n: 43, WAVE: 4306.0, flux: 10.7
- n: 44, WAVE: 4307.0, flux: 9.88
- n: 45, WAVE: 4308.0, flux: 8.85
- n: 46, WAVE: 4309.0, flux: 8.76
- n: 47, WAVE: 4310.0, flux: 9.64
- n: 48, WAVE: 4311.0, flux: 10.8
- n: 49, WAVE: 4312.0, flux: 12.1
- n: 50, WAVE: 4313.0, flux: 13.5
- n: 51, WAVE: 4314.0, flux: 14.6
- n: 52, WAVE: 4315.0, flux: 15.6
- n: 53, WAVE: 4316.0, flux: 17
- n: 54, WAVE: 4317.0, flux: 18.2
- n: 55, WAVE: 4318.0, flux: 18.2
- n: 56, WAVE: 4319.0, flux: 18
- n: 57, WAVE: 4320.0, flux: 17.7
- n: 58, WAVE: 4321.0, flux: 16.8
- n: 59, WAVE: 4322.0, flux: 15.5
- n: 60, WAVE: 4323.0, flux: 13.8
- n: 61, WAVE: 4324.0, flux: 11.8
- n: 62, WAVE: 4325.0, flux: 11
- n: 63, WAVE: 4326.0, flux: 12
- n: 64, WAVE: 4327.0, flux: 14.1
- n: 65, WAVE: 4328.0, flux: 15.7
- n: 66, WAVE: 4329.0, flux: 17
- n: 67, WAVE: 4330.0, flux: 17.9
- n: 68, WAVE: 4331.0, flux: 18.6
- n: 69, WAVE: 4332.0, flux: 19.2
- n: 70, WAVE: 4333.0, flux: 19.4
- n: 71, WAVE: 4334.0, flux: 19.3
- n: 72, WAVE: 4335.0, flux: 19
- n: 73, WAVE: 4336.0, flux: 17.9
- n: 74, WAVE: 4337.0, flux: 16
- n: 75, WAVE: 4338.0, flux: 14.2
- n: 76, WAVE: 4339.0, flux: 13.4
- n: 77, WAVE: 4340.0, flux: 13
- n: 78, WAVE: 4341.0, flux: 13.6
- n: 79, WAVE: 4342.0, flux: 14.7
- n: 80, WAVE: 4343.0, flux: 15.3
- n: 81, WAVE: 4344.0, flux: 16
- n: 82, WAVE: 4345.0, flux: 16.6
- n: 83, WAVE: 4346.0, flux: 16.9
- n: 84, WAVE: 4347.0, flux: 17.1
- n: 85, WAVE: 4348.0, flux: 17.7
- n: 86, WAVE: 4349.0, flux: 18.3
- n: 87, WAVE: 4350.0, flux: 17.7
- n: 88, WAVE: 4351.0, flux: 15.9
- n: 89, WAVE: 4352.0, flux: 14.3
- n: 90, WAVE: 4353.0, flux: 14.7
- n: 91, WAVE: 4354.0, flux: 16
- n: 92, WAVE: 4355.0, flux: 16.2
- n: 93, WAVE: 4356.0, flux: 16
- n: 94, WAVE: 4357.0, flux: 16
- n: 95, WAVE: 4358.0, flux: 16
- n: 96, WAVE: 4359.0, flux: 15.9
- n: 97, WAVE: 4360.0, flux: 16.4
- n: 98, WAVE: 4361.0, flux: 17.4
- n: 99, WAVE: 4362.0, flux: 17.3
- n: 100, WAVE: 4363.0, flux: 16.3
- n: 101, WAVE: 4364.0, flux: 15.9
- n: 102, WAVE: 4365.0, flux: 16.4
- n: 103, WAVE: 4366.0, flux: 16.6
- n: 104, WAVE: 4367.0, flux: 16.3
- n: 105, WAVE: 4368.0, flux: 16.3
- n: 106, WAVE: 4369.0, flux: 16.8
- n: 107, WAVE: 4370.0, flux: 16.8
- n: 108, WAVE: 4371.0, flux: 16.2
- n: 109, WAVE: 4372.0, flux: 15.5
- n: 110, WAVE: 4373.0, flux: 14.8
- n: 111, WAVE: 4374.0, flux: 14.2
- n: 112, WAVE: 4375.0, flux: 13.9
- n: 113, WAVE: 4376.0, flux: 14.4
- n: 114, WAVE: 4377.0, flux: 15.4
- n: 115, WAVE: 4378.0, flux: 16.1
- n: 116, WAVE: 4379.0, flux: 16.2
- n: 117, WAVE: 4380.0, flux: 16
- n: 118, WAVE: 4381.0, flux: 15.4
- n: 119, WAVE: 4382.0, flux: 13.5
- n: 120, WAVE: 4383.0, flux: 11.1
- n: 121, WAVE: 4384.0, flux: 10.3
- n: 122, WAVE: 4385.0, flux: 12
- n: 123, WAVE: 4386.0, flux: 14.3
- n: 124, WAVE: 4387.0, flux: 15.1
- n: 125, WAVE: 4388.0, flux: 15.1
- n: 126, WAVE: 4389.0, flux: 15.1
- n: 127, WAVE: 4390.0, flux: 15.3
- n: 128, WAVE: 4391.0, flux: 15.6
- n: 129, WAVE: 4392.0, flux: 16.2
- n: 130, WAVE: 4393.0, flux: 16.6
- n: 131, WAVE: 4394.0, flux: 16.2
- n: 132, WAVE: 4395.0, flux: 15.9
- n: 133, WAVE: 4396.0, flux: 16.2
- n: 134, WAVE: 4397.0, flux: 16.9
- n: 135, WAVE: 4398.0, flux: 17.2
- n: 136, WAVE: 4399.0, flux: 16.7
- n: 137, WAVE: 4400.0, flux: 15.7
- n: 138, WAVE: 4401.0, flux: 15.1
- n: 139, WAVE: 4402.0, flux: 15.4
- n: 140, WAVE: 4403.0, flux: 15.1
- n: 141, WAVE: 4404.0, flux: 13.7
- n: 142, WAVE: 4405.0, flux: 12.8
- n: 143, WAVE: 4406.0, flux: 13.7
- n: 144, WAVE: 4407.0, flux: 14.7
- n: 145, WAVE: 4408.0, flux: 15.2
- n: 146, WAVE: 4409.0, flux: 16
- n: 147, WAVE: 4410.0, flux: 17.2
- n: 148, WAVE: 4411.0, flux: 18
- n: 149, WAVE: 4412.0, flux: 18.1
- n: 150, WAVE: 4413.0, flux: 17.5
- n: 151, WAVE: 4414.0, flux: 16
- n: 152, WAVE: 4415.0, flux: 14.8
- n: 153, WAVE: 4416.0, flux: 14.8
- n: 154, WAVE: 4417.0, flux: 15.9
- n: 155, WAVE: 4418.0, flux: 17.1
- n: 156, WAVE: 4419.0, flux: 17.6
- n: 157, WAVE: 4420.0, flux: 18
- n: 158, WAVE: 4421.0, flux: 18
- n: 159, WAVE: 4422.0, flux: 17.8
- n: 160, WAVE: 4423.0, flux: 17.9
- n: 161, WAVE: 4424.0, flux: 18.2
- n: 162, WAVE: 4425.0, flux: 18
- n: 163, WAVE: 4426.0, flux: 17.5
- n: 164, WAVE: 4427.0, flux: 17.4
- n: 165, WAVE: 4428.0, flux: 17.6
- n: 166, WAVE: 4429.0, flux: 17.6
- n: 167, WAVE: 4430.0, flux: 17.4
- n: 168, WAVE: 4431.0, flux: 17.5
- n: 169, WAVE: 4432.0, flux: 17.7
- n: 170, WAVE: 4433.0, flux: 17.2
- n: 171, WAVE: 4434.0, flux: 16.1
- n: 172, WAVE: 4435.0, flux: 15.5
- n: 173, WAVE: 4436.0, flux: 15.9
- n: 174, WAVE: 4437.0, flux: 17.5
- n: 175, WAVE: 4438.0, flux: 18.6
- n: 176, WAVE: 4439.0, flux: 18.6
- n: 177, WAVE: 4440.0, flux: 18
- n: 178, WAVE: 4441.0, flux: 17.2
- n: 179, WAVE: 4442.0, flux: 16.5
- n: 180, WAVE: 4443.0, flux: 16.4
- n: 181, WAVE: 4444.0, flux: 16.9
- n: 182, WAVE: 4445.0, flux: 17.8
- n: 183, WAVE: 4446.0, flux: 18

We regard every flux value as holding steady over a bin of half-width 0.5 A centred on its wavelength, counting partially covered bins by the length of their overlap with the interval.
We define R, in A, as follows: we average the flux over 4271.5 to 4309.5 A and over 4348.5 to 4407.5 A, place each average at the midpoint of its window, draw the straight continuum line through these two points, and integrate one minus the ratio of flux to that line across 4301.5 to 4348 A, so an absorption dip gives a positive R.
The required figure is -3.5 A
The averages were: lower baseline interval 12.3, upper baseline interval 15.5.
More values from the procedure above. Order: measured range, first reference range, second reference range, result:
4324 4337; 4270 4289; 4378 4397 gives -2.30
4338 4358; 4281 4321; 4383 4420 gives -2.25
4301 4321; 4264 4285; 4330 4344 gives 3.28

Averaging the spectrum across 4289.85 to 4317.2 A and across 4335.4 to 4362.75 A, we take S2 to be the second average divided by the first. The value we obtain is 1.34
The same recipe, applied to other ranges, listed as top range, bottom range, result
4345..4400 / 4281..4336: 1.14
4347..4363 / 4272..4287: 1.20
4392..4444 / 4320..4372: 1.03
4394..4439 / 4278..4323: 1.26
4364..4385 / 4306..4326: 1.10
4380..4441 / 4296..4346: 1.15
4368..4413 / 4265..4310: 1.22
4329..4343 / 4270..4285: 1.25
